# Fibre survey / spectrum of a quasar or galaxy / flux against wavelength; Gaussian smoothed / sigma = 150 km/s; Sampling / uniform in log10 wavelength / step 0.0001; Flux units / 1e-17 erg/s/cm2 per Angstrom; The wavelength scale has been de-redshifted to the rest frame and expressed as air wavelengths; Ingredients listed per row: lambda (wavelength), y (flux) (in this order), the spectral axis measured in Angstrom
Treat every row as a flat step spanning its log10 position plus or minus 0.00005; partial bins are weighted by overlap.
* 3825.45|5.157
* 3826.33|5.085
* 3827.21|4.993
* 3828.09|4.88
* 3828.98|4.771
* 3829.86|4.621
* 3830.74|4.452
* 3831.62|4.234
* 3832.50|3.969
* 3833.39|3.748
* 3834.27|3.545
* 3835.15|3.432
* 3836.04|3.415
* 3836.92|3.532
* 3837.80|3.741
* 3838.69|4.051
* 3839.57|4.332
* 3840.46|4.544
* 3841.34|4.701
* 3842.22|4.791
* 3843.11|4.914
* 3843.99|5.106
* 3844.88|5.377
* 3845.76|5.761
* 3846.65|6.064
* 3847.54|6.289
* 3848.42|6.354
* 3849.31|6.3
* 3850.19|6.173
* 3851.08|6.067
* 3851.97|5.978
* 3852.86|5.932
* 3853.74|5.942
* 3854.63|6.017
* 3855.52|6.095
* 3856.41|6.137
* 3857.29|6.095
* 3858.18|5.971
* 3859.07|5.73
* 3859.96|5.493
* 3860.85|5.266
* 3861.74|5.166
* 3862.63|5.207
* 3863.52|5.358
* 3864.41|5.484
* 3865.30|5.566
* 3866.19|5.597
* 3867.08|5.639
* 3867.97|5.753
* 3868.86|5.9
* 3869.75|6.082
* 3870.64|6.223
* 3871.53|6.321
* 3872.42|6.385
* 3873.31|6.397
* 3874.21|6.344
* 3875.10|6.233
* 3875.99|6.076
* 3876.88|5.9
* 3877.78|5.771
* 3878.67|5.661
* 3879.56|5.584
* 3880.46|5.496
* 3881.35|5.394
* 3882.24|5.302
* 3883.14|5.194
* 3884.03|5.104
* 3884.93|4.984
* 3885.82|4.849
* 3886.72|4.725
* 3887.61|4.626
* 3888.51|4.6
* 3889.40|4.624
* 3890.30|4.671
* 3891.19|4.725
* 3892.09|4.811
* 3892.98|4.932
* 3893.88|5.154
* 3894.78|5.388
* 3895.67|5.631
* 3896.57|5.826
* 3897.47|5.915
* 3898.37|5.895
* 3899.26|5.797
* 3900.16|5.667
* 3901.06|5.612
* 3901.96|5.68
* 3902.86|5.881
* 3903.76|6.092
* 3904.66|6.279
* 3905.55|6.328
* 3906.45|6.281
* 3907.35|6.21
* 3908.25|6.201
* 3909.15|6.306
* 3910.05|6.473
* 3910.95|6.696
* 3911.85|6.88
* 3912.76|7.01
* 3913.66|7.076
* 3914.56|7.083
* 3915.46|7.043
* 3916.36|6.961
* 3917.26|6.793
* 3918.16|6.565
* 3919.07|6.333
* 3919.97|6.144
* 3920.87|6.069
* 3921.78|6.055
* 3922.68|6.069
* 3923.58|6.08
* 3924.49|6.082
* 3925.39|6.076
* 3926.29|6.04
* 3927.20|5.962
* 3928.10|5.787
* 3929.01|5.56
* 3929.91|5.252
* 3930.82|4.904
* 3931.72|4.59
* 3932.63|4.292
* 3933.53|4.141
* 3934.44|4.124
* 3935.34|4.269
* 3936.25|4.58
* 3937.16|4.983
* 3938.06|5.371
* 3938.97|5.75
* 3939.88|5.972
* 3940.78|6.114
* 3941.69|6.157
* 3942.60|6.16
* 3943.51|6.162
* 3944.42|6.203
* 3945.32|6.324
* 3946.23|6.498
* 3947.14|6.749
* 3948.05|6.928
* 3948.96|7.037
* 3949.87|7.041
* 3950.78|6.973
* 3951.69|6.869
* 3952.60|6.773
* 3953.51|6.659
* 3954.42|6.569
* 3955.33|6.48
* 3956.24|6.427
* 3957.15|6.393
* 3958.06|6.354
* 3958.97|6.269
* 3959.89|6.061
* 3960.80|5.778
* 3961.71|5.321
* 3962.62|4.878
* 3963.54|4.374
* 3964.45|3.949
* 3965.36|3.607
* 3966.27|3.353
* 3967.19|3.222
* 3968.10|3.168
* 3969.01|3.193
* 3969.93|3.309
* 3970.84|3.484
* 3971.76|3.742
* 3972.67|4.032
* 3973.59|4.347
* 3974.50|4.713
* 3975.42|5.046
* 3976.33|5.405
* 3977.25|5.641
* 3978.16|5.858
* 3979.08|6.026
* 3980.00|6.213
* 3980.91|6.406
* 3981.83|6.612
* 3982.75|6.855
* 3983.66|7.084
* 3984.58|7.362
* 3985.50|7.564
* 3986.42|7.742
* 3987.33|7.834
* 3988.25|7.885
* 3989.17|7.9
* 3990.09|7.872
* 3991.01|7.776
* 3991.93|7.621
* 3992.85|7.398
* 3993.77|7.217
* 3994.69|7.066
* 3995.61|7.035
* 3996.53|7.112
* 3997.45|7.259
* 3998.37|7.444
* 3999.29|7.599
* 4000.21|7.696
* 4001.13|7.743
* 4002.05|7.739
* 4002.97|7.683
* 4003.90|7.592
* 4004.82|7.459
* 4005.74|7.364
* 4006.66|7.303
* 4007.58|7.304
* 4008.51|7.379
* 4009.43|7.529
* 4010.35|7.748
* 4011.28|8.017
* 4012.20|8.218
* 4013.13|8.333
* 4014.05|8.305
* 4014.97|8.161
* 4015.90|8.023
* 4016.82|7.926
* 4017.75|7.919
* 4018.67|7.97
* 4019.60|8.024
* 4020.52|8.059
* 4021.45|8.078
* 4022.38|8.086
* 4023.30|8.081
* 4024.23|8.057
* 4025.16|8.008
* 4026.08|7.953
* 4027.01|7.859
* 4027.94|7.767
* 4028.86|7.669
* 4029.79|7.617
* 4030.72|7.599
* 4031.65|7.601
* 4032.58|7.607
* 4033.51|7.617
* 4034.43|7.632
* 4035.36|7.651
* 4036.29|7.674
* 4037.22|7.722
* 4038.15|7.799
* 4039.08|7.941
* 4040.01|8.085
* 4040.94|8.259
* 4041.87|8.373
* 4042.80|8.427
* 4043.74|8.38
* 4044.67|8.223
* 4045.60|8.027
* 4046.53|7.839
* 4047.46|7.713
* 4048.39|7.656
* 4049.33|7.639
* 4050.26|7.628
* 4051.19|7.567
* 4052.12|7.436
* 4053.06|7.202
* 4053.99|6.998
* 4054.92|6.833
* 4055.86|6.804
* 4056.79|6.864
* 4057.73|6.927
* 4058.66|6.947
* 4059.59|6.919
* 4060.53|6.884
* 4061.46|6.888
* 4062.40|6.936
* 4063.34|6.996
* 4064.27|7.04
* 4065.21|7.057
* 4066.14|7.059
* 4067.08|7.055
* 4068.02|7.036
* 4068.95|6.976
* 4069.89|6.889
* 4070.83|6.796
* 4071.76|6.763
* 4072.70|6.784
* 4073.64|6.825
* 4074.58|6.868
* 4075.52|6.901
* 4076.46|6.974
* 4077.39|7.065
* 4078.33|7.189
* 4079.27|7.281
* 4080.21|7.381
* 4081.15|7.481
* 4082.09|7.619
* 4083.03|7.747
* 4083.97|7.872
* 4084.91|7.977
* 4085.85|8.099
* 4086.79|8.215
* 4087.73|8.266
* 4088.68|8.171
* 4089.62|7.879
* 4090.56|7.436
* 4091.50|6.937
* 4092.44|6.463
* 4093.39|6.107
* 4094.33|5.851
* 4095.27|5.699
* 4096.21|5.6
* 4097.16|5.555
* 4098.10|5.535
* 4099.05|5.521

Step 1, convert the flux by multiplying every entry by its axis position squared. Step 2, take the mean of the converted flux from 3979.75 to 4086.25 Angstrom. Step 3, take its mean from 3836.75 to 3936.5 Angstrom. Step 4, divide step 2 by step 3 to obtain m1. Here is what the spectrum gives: 1.43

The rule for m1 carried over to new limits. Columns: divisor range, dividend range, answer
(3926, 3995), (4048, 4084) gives 1.29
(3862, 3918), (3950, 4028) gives 1.21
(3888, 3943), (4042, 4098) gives 1.35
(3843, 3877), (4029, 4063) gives 1.41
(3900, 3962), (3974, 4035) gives 1.27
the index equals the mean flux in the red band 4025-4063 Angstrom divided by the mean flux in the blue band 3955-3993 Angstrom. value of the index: 1.33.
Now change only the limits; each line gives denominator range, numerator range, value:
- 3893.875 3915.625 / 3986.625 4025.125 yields 1.25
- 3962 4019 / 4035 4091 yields 1.14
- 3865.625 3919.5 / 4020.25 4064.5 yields 1.30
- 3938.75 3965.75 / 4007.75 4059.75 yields 1.27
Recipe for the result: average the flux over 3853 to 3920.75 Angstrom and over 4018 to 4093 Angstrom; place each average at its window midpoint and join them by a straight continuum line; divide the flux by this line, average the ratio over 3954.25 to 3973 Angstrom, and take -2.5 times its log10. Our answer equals 0.36 mag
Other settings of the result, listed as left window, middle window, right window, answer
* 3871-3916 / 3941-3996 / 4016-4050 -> 0.15 mag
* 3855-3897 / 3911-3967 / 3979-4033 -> 0.11 mag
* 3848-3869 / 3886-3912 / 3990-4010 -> 0.12 mag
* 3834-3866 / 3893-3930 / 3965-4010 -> -0.07 mag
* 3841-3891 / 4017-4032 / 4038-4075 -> -0.12 mag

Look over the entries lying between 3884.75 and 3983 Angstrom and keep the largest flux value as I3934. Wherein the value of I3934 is 7.083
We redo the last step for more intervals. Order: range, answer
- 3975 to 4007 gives 7.9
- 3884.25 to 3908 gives 6.328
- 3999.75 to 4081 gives 8.427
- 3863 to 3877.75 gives 6.397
